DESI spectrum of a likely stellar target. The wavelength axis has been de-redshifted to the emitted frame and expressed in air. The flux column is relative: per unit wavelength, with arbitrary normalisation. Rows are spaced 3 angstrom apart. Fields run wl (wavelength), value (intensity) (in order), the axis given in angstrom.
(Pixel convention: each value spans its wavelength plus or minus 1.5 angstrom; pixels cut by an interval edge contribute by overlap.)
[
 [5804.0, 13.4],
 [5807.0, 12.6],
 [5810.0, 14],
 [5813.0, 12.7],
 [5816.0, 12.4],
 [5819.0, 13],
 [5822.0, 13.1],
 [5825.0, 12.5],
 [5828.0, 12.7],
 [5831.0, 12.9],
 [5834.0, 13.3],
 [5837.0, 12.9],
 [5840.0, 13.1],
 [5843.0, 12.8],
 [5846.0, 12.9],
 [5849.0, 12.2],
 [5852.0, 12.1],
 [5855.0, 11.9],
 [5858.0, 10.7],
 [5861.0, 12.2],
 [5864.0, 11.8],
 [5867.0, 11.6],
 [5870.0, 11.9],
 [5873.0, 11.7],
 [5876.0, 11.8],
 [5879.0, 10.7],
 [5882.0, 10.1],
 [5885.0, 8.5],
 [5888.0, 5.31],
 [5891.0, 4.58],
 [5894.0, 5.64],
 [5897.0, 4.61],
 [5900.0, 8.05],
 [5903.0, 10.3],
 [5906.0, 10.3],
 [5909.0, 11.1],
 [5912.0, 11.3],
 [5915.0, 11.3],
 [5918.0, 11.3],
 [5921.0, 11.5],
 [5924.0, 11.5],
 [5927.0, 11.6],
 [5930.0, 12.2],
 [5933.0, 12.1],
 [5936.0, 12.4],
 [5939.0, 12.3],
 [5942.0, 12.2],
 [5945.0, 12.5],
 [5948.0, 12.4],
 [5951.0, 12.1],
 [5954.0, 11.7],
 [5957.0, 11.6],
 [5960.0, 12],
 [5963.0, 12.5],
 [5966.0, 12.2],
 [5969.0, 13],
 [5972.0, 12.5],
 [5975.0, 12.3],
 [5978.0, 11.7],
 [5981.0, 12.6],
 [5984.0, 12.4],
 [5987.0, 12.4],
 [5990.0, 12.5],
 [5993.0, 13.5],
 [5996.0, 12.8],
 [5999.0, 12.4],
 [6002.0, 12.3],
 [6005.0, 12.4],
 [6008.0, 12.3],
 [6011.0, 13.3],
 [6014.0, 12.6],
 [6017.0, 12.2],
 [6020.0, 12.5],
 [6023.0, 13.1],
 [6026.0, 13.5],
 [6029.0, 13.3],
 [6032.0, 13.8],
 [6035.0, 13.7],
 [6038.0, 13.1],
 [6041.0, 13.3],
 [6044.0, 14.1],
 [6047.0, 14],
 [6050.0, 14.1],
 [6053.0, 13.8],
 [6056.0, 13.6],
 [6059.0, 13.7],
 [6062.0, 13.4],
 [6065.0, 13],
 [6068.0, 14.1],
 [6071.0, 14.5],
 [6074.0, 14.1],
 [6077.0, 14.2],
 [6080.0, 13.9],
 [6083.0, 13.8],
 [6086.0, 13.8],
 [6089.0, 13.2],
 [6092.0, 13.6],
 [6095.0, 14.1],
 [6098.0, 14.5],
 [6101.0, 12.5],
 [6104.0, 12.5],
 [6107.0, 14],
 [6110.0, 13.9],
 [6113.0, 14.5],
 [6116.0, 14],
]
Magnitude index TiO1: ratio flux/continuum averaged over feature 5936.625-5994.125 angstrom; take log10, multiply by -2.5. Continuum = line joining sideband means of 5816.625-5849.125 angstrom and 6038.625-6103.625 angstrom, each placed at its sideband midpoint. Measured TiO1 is 0.09 mag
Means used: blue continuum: 12.9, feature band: 12.3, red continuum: 13.7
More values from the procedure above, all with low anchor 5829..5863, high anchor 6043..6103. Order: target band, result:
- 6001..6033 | 0.05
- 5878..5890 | 0.45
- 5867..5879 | 0.09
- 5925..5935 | 0.09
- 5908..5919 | 0.14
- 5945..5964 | 0.09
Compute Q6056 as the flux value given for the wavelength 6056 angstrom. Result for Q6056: 13.6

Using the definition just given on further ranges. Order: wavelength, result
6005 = 12.4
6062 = 13.4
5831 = 12.9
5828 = 12.7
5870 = 11.9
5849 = 12.2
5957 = 11.6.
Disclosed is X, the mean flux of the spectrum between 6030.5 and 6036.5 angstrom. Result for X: 13.8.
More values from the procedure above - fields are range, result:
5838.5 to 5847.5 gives 12.9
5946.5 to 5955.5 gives 12.1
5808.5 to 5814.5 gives 13.3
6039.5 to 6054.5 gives 13.9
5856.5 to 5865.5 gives 11.6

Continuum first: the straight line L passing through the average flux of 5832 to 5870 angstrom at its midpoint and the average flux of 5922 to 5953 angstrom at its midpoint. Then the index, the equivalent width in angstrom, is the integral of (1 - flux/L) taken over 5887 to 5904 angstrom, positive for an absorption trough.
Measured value 8.2 angstrom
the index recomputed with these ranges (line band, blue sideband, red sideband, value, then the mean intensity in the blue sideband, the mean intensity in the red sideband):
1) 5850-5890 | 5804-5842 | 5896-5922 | 2.35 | 12.9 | 10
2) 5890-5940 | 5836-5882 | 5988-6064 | 8.98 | 11.9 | 13.2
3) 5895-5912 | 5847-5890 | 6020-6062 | 3.61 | 10.8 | 13.6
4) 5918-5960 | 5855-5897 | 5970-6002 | -2.65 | 9.63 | 12.5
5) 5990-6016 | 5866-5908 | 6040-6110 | -1.72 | 8.93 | 13.7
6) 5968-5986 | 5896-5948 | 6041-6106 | -0.54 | 11.1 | 13.7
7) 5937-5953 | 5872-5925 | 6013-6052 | -2.28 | 9.38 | 13.3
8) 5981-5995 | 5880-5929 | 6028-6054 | -0.85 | 9.23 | 13.7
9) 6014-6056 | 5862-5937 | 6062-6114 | -2.17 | 10.1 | 13.8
